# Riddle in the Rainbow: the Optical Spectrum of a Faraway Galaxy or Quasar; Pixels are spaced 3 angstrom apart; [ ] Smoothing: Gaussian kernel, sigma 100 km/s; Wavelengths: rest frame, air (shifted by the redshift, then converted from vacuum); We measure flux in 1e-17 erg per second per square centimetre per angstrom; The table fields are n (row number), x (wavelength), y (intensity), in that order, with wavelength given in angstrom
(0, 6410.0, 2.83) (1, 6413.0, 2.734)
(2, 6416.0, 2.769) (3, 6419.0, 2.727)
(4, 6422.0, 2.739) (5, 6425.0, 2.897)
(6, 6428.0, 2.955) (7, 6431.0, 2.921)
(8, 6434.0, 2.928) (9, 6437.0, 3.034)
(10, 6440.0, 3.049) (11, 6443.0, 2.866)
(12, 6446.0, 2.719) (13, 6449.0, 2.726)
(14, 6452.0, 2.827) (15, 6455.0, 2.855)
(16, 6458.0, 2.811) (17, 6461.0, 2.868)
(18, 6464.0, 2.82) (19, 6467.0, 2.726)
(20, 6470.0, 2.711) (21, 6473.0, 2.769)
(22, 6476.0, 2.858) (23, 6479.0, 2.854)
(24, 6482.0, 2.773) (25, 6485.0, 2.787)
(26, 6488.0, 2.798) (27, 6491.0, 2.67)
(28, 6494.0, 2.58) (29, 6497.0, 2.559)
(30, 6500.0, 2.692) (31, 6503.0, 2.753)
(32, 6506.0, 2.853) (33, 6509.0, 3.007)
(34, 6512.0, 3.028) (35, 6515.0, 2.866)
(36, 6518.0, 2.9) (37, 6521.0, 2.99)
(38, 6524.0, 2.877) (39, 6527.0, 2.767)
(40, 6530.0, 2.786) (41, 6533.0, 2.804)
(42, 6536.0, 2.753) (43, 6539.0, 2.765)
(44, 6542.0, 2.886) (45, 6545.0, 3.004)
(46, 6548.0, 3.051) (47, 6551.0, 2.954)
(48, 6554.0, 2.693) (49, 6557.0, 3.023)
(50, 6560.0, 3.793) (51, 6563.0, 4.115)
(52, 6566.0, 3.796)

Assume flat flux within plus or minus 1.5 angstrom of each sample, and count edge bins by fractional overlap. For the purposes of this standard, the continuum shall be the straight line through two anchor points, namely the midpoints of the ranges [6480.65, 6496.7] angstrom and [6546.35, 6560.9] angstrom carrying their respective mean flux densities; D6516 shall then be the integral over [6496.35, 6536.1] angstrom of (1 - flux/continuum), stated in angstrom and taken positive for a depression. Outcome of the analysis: 0.3 angstrom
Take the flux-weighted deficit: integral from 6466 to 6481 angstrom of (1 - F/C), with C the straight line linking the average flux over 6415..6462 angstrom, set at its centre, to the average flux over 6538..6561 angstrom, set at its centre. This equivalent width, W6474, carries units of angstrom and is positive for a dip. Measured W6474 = 0.62 angstrom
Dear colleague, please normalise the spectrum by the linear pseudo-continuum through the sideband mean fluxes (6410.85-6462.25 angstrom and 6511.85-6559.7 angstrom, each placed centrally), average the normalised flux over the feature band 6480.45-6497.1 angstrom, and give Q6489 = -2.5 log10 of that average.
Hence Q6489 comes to 0.07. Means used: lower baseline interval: 2.85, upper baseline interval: 2.9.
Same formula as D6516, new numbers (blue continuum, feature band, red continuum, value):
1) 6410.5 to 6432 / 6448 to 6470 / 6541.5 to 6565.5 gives 1.01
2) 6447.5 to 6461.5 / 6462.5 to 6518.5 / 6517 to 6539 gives 0.71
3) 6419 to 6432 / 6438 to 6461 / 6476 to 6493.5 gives -0.15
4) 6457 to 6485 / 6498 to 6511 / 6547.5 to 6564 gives 0.69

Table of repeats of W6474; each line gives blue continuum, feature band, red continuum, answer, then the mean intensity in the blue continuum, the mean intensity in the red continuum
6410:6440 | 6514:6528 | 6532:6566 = 0.8 angstrom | 2.86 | 3.11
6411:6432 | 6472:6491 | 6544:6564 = 1.3 angstrom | 2.82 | 3.22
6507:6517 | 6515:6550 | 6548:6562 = 2.0 angstrom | 2.96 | 3.14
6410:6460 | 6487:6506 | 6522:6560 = 1.3 angstrom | 2.85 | 2.9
